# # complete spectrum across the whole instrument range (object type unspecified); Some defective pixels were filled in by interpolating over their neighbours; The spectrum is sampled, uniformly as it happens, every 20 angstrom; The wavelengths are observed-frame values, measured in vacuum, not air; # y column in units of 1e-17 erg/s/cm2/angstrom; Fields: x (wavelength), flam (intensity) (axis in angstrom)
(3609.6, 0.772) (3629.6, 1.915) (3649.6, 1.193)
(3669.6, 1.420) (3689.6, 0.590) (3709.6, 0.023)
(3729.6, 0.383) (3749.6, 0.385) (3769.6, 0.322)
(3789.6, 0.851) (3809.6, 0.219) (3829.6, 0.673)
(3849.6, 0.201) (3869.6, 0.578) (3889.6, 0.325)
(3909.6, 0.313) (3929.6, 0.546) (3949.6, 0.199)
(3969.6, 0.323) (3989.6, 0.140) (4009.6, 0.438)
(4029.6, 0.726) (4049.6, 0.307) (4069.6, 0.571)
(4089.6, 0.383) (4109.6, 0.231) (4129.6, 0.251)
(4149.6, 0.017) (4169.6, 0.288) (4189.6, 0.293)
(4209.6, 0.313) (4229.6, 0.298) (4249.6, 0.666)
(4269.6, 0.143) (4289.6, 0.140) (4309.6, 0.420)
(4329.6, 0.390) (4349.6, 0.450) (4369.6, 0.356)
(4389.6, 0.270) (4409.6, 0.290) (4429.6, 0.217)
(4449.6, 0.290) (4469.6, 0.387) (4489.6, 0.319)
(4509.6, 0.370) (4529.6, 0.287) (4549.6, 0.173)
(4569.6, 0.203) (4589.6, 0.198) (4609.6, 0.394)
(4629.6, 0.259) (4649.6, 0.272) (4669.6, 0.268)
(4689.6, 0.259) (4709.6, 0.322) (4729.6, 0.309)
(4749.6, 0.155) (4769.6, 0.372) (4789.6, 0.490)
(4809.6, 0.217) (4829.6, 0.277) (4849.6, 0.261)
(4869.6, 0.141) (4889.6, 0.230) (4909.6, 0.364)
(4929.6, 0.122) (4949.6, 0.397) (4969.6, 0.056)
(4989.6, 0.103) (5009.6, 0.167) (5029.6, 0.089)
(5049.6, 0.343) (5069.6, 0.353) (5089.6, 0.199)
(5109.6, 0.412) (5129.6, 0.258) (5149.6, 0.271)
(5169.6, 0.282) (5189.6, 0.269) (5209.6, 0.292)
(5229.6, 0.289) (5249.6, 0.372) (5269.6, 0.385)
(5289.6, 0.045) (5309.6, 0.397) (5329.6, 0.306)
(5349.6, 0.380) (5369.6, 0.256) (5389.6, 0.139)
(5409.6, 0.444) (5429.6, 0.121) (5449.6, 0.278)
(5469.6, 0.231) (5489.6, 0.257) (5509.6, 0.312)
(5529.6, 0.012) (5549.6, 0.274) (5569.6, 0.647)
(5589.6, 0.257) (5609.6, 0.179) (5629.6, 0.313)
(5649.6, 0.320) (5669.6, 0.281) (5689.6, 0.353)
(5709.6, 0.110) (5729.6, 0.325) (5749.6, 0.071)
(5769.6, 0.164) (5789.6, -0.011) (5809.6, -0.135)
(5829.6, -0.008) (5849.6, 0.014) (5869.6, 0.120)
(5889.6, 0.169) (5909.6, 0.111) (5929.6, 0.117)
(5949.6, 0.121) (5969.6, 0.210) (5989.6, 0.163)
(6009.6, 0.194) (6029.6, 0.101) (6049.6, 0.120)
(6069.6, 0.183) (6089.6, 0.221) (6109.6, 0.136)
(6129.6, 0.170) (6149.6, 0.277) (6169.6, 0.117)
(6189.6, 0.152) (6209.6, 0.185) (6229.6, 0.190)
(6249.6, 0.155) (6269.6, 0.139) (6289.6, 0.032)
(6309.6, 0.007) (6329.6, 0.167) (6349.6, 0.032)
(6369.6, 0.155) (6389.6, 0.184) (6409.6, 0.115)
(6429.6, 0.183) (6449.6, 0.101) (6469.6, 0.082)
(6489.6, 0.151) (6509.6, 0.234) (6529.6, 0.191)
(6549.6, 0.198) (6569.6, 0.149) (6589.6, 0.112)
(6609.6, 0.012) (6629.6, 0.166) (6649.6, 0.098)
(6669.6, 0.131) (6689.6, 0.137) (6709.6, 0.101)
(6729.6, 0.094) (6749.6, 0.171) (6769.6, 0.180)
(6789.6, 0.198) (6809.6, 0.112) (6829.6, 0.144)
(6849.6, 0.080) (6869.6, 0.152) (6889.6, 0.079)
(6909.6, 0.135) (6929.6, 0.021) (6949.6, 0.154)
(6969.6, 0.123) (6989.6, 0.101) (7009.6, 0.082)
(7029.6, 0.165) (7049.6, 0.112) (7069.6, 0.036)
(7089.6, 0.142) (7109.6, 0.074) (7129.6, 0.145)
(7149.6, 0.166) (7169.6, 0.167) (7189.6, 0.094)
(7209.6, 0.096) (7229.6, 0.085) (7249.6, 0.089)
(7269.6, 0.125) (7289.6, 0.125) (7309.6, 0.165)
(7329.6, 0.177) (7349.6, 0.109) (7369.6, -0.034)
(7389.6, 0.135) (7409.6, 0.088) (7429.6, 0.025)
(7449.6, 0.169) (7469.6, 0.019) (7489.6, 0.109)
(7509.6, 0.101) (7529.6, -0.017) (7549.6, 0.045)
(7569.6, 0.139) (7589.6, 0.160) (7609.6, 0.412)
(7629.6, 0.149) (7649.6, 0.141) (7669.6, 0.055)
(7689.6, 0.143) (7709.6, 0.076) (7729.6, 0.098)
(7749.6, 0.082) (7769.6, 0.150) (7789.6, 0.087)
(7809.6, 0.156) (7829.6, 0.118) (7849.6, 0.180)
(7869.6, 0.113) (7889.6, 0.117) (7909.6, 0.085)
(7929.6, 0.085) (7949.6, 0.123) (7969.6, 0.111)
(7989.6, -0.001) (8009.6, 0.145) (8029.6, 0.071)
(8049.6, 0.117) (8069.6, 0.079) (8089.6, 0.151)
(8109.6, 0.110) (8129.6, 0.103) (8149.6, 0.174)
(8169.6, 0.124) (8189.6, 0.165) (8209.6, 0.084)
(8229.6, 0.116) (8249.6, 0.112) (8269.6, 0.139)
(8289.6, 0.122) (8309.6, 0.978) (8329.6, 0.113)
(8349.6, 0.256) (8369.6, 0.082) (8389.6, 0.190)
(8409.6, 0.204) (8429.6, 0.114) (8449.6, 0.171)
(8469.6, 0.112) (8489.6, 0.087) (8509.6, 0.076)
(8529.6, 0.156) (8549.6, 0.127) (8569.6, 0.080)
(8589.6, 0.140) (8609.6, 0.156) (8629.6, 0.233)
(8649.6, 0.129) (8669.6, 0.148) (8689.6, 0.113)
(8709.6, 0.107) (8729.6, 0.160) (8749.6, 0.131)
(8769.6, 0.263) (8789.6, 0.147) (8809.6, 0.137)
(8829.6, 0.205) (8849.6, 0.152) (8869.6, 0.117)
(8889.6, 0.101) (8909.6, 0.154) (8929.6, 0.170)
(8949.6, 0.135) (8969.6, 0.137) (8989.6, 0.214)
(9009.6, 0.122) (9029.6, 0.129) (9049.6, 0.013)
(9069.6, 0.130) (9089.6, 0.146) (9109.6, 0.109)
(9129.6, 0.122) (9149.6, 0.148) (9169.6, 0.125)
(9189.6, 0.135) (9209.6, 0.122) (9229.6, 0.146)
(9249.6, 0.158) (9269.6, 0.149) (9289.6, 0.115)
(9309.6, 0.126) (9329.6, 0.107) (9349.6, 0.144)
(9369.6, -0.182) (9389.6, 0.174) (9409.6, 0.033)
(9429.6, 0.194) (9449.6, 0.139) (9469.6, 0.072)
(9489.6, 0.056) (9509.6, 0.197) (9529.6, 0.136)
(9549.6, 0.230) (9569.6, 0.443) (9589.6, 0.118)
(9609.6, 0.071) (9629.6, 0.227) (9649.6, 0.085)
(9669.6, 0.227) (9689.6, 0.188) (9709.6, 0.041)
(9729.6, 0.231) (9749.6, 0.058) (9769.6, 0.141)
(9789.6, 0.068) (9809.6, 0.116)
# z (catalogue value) 1.229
